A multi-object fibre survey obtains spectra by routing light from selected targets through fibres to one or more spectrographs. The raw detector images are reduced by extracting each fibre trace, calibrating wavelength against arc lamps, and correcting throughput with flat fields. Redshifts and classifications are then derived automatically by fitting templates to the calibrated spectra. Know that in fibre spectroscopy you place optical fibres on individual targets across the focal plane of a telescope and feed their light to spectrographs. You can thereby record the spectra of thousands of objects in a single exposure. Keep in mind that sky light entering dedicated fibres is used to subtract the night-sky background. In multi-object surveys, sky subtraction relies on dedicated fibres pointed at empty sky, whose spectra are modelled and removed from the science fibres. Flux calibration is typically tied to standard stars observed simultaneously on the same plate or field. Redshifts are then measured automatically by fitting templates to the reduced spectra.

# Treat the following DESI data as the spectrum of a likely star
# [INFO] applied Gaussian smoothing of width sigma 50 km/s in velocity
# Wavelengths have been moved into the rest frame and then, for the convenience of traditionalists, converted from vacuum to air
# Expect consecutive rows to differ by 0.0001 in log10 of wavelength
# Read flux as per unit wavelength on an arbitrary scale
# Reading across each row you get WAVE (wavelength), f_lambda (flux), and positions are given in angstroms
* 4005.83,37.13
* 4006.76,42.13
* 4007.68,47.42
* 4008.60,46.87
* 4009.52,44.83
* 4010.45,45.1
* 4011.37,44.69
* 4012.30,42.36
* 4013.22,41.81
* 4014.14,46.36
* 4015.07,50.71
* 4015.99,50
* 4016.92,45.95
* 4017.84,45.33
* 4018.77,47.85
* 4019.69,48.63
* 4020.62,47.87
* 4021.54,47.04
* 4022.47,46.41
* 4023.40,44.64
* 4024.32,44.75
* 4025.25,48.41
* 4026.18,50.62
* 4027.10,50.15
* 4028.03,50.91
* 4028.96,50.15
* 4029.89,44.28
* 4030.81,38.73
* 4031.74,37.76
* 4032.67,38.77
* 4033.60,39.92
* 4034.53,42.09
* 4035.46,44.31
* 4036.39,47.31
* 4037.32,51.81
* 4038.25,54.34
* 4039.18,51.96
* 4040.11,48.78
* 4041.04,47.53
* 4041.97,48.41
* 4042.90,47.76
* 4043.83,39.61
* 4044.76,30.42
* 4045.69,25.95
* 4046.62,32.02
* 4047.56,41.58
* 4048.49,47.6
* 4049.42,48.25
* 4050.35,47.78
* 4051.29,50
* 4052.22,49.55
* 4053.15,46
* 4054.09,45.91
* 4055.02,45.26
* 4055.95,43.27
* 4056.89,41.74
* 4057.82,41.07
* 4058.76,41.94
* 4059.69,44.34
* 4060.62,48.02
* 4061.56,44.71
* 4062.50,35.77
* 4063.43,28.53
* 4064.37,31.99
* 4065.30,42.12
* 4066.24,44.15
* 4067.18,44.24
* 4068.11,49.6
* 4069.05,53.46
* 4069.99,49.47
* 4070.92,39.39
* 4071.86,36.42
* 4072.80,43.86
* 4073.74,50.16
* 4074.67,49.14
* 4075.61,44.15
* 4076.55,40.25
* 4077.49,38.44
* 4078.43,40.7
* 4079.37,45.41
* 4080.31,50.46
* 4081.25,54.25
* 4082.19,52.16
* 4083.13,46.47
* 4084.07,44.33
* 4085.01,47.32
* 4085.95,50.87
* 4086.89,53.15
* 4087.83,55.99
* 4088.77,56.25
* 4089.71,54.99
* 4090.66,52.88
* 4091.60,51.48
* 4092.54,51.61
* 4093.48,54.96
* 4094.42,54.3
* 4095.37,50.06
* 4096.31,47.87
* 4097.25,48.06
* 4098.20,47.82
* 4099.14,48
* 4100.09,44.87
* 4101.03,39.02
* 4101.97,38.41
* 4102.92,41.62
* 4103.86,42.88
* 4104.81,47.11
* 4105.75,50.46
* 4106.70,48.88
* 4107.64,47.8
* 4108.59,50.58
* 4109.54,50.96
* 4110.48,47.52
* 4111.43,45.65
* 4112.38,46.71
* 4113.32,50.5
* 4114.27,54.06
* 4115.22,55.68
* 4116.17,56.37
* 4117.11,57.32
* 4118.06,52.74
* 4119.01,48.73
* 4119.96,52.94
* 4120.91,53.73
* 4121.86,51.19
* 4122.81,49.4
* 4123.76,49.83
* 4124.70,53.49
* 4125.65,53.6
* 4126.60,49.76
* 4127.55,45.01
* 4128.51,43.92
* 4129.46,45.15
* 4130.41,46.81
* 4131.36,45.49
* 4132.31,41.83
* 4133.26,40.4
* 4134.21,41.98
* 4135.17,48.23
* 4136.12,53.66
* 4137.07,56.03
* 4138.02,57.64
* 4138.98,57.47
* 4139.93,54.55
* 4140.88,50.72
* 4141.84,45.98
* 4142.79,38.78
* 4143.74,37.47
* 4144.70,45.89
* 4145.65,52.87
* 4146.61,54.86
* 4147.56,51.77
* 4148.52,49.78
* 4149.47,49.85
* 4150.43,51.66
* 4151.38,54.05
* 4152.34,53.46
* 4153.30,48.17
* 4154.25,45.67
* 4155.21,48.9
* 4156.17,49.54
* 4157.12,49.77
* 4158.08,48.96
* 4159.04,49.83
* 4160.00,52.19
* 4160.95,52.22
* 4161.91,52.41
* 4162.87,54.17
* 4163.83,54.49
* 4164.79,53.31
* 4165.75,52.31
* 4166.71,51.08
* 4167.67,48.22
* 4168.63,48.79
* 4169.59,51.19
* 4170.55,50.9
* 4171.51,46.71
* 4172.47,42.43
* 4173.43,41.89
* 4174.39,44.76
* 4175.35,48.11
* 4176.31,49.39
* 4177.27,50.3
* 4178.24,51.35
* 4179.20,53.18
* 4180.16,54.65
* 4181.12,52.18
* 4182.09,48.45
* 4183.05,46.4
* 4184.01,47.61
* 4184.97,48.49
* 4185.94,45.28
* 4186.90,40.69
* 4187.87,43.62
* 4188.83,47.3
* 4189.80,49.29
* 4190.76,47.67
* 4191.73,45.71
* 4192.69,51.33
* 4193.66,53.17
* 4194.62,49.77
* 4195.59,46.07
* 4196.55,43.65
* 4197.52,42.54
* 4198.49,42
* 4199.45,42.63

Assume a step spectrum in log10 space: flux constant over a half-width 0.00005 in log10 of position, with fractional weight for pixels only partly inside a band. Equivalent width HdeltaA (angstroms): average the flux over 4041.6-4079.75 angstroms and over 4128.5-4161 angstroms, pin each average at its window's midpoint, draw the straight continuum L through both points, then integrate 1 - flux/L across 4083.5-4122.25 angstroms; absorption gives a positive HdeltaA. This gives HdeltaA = -3.3 angstroms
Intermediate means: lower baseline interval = 42.9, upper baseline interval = 49.1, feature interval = 49.9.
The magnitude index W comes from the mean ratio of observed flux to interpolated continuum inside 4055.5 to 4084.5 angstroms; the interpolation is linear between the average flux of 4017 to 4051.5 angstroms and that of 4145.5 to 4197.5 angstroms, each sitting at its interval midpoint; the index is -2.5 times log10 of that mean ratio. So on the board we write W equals 0.06 mag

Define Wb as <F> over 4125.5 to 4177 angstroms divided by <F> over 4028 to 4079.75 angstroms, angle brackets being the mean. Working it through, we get 1.1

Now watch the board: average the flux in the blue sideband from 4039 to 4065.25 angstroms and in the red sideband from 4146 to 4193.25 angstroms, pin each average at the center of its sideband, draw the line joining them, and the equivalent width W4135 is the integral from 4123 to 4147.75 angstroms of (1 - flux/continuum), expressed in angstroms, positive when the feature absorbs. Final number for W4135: -0.56 angstroms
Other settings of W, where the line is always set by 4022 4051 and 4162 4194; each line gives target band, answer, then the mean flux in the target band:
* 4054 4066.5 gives 0.10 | 41.2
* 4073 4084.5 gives -0.01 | 46.3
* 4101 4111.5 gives 0.01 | 46.2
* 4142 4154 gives -0.02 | 48.9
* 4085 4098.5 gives -0.13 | 52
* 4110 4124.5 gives -0.10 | 51.6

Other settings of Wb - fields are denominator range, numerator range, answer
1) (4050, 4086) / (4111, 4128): 1.16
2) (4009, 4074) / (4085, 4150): 1.11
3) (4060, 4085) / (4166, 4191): 1.09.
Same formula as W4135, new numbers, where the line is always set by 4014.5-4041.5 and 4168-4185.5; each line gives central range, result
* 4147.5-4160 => -0.4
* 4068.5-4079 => 0.7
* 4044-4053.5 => 1.1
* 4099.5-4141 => -1.0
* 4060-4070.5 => 1.0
